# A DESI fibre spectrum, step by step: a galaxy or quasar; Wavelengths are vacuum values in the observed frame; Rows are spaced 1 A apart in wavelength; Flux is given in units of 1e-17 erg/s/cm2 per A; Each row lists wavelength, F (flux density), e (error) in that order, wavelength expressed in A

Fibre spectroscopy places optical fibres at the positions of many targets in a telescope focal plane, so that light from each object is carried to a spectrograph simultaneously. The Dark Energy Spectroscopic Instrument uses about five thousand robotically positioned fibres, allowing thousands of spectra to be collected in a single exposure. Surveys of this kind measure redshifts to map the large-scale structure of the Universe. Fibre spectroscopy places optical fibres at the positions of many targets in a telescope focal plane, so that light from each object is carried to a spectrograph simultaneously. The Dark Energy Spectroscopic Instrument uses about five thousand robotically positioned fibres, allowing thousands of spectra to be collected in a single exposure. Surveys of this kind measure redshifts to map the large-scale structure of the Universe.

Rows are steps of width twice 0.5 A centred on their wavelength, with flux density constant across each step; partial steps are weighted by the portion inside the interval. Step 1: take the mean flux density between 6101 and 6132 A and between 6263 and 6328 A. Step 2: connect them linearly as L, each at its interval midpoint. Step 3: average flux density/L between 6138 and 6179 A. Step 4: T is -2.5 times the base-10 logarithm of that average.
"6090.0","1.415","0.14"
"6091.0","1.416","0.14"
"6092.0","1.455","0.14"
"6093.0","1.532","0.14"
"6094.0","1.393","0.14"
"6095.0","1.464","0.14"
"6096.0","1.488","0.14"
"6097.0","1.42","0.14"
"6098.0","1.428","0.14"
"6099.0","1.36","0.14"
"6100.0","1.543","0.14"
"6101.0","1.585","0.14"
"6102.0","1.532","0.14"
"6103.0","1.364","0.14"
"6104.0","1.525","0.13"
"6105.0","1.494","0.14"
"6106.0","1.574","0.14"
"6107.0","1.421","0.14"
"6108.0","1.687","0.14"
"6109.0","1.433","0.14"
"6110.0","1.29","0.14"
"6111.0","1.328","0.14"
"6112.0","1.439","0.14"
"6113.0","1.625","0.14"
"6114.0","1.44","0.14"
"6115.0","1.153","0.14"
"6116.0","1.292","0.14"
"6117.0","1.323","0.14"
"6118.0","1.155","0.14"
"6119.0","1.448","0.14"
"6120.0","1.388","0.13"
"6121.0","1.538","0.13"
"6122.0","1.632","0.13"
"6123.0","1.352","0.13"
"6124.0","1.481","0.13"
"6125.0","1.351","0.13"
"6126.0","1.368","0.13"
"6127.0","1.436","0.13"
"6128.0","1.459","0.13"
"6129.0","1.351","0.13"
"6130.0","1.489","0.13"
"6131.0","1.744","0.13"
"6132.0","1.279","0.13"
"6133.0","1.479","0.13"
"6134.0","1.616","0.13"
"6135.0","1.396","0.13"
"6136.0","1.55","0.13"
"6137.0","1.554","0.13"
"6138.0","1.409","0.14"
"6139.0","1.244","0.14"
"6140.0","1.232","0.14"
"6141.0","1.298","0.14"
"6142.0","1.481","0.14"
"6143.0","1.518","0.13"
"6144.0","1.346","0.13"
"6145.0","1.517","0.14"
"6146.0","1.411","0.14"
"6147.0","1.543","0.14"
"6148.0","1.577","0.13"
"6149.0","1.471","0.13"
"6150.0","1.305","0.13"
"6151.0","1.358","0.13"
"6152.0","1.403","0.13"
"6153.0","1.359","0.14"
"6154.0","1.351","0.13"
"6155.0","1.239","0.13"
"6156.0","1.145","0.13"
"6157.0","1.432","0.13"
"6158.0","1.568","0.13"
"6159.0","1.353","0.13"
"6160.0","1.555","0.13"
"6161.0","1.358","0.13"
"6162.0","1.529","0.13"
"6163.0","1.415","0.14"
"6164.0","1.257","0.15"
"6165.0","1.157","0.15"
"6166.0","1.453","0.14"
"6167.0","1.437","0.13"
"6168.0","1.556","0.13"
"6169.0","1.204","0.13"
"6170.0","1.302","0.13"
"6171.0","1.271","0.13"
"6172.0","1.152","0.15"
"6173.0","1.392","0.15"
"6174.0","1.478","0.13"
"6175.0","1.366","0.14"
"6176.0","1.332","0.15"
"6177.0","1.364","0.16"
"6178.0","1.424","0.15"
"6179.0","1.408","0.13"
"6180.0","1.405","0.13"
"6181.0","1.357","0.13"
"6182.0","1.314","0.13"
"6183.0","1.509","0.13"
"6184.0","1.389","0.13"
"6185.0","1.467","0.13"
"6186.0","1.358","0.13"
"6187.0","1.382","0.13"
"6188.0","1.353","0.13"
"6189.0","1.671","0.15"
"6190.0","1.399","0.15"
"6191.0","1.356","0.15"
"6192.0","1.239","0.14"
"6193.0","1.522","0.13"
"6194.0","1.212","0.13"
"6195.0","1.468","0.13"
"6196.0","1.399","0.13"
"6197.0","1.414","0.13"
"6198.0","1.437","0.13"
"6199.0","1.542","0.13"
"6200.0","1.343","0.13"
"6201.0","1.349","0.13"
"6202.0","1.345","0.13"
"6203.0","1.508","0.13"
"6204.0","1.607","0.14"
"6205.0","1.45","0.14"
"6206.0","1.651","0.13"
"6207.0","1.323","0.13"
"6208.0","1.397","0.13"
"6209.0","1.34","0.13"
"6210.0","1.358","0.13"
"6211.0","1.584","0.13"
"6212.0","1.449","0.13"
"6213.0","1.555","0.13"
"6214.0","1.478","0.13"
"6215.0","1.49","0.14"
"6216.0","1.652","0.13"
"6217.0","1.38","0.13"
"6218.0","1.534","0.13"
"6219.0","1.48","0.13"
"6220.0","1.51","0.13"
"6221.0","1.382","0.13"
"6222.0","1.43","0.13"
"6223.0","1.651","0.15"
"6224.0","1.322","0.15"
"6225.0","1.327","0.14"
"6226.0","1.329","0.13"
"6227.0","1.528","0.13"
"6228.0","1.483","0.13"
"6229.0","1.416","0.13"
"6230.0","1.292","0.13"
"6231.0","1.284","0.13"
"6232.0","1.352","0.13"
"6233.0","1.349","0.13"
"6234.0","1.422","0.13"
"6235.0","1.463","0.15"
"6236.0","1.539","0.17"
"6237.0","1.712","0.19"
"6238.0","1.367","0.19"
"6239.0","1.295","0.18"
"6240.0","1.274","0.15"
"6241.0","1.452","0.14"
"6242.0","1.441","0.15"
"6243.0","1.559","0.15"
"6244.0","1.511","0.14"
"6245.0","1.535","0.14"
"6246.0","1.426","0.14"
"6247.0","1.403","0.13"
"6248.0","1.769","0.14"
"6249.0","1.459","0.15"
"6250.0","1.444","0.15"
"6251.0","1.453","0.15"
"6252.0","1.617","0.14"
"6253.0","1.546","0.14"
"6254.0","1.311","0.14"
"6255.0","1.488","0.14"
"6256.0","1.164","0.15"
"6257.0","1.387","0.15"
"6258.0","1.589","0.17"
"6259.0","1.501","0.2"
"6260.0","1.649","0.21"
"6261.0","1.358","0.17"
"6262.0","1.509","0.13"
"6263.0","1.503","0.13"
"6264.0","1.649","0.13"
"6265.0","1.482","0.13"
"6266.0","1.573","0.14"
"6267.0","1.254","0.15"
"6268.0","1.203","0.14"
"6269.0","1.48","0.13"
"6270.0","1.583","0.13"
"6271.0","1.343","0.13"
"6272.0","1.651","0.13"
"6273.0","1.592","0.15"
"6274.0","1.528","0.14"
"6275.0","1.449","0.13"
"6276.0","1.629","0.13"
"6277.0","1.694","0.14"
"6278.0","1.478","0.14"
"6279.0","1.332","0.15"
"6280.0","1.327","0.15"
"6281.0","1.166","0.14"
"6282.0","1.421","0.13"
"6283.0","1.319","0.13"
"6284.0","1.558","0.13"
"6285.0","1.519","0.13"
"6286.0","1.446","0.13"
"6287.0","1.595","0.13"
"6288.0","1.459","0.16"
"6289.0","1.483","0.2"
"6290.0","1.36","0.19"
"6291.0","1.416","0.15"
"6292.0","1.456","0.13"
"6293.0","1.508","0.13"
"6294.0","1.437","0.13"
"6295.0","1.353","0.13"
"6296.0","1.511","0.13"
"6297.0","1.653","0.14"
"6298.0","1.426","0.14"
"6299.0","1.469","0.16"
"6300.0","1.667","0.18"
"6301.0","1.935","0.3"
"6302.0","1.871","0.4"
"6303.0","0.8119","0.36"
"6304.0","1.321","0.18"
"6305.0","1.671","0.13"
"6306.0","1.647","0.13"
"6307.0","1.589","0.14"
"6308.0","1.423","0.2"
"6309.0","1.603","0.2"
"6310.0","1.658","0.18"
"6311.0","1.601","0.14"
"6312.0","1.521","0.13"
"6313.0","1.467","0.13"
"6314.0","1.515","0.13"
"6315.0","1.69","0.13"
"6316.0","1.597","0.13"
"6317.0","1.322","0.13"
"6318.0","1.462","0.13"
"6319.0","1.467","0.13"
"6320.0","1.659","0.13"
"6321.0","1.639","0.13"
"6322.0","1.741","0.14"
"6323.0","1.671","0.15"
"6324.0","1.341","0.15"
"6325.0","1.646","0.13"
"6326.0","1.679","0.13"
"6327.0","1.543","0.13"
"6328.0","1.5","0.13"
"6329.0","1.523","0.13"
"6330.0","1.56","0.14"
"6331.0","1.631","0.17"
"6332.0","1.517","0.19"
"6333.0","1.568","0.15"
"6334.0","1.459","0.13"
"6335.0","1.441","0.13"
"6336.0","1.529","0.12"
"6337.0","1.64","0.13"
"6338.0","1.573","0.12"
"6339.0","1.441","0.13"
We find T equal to 0.057 mag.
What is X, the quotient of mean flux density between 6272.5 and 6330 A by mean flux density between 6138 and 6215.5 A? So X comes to 1.1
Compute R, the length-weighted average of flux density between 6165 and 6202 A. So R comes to 1.39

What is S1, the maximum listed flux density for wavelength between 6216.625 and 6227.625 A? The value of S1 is 1.651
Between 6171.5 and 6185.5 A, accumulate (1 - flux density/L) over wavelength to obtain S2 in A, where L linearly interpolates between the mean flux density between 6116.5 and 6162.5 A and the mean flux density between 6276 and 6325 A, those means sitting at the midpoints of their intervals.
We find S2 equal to 0.58 A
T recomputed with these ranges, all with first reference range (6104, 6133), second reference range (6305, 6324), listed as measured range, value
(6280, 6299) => 0.075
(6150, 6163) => 0.055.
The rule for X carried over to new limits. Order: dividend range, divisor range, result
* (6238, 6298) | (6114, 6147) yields 1.03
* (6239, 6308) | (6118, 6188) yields 1.05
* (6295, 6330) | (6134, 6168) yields 1.10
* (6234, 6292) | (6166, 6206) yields 1.05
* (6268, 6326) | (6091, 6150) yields 1.05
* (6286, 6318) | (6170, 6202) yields 1.09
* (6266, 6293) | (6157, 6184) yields 1.05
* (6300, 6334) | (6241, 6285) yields 1.06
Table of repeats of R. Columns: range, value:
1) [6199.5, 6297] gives 1.46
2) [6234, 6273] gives 1.47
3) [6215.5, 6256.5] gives 1.45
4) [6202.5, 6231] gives 1.46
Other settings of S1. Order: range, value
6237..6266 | 1.769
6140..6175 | 1.577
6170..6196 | 1.671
